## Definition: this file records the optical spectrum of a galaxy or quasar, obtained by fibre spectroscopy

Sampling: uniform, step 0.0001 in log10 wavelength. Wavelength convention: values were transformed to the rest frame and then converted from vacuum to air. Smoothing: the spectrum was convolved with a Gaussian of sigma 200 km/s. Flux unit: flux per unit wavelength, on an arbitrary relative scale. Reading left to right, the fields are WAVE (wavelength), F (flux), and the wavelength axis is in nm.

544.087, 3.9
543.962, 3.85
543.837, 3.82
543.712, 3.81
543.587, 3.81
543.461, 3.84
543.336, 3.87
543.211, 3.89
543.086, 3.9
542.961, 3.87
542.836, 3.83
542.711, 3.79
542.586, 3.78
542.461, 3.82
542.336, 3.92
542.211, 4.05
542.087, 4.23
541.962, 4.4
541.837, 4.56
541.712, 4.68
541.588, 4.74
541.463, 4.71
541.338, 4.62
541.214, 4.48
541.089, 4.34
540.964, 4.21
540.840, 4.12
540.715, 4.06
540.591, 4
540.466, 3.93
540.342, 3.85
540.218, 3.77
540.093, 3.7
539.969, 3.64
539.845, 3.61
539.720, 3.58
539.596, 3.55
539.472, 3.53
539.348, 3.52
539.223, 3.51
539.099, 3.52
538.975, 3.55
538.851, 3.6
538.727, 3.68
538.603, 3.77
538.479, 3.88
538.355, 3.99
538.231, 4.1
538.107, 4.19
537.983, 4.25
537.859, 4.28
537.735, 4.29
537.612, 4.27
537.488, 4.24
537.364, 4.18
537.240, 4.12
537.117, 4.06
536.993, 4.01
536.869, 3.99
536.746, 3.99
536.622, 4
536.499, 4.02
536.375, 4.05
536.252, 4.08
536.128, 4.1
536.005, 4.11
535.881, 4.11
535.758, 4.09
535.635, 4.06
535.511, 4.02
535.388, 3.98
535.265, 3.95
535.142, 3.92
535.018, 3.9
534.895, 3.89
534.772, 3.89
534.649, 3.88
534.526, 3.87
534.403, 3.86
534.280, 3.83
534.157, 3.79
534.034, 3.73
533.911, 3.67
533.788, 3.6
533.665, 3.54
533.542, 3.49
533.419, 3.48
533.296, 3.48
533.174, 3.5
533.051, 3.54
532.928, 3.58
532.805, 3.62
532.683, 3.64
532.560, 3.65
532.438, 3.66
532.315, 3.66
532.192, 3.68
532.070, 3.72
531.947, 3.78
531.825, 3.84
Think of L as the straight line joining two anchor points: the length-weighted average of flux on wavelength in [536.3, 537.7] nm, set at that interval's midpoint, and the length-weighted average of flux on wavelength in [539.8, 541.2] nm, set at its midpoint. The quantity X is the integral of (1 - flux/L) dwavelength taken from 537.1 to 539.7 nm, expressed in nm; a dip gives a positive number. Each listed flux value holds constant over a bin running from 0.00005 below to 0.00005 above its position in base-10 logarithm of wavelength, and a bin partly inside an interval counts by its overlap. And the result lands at 0.088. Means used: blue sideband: 4.09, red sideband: 3.95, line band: 3.9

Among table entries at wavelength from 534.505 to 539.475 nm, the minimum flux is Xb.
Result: 3.51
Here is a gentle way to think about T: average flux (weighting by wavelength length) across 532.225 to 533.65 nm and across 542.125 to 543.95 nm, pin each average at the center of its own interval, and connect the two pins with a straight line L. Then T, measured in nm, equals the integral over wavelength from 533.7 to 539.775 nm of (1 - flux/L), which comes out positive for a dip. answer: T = -0.39 nm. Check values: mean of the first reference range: 3.57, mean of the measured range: 3.92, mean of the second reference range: 3.86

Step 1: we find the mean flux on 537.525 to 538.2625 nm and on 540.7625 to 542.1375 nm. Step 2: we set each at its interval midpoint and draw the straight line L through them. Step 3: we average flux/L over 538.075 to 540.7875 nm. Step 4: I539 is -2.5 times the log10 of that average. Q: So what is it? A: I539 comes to 0.157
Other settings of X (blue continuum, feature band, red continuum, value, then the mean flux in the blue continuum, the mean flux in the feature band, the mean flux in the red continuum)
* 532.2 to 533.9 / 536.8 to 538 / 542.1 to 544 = -0.149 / 3.58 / 4.17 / 3.87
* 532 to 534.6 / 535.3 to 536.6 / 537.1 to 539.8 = -0.099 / 3.65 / 4.06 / 3.89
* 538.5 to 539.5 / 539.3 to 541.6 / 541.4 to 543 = -0.067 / 3.6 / 3.99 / 4.19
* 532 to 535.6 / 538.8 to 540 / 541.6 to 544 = 0.105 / 3.73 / 3.56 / 4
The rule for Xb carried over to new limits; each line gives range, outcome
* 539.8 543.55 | 3.61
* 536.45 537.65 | 3.99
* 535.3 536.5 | 3.98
